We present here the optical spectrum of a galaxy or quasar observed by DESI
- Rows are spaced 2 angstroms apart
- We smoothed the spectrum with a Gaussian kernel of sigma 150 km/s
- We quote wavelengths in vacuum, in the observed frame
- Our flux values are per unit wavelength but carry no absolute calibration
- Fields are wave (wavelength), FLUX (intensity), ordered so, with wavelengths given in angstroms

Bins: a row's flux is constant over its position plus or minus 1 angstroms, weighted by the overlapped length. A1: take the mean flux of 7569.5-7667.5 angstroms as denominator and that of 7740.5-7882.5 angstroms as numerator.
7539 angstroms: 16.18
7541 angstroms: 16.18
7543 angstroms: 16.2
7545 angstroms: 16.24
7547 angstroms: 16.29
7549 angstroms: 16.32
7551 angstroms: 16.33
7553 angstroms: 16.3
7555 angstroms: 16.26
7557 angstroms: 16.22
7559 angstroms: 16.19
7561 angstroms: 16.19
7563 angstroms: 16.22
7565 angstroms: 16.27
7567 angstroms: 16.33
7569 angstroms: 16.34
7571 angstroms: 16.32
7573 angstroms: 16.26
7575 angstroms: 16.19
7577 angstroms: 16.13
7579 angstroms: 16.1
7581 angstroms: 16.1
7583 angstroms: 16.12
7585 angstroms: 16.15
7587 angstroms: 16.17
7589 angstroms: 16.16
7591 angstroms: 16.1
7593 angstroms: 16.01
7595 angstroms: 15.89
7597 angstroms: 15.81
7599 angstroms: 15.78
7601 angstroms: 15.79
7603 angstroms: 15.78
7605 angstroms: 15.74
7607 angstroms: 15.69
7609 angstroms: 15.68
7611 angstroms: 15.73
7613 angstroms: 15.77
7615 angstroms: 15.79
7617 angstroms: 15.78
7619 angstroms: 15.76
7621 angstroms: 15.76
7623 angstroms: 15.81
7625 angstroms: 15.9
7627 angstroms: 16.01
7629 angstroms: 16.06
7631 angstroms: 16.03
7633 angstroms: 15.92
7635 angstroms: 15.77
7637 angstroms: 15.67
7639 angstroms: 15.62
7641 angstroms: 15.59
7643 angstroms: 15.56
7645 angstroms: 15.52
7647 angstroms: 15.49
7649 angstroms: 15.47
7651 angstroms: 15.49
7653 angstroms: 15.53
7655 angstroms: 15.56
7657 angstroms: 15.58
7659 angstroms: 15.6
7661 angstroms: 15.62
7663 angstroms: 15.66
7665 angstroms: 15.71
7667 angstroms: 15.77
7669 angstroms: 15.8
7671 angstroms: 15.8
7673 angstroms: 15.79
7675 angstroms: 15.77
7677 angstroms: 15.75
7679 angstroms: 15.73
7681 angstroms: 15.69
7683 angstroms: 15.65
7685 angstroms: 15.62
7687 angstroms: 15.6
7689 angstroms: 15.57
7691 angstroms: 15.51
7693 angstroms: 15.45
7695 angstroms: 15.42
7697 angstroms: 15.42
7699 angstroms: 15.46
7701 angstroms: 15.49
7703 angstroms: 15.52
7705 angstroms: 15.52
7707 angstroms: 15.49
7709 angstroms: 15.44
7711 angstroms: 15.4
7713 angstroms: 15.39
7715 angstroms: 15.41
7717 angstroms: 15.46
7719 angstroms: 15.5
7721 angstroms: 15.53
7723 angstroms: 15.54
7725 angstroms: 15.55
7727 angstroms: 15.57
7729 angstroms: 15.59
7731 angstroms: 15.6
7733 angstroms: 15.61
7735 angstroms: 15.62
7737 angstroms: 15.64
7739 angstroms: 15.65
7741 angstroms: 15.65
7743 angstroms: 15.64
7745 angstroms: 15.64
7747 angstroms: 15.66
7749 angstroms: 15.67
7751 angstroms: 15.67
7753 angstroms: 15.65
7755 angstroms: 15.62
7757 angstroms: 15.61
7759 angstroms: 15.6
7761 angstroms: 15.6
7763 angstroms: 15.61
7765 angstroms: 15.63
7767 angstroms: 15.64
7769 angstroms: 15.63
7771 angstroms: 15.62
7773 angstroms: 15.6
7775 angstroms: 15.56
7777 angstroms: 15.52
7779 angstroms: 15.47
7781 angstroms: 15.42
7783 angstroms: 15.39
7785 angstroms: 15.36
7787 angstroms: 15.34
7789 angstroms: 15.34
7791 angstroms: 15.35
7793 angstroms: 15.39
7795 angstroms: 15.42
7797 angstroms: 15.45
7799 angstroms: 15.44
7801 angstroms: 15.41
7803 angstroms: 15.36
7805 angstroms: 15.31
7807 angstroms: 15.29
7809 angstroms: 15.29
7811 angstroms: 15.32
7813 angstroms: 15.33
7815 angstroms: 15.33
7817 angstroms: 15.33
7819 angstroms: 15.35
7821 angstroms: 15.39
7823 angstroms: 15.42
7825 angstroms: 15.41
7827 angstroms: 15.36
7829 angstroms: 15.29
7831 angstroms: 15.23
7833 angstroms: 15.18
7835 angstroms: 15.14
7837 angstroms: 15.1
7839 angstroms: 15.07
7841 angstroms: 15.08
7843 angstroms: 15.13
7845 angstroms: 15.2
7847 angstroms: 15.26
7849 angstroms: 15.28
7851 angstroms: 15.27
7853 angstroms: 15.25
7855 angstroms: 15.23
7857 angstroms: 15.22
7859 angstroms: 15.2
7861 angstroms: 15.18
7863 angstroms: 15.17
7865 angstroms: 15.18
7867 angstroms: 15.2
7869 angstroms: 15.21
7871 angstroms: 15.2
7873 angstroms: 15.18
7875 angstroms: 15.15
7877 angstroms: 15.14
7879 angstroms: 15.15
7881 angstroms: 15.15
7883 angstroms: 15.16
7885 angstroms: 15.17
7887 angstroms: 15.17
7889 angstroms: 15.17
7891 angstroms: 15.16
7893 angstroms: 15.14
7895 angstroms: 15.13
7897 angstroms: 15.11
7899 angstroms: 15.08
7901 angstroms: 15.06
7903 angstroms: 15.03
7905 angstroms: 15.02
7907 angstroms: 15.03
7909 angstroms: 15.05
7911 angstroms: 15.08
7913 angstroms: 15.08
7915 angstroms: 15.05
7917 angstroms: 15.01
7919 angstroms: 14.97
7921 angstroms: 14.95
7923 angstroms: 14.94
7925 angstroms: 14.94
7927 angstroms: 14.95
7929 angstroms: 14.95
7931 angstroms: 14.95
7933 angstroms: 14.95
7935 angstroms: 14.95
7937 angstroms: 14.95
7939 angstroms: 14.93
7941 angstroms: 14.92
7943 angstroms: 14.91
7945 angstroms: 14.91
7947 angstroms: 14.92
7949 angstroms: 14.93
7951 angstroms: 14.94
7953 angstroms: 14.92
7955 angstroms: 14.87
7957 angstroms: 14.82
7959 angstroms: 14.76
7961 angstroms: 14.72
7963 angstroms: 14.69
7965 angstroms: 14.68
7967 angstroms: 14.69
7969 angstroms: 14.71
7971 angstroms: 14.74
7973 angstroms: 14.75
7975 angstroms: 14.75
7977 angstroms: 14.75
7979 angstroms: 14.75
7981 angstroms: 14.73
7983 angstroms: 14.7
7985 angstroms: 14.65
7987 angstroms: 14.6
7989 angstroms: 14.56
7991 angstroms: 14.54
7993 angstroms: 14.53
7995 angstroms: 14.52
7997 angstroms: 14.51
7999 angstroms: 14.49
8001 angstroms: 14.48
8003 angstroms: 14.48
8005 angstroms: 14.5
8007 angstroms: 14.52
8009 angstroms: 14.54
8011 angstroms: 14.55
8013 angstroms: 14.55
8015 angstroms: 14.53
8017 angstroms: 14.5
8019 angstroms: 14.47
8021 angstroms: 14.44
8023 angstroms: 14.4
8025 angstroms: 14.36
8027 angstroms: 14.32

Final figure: 1.0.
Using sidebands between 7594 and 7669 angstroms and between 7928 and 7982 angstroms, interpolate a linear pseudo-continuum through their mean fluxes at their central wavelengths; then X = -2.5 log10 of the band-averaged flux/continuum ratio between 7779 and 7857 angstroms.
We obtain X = -0.01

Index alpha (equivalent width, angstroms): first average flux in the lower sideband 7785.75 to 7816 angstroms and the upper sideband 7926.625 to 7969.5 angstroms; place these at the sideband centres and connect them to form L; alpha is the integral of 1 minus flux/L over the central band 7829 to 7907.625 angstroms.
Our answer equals -0.1 angstroms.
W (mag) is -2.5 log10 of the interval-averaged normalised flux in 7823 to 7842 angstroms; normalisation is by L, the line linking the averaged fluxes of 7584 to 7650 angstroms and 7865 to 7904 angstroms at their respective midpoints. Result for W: 0.004 mag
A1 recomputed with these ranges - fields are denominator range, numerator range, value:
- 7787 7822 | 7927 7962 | 0.97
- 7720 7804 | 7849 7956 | 0.97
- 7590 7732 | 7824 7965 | 0.96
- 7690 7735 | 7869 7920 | 0.97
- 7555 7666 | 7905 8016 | 0.93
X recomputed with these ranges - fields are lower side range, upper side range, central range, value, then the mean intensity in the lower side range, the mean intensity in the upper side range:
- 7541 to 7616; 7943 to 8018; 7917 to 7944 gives -0.01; 16.1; 14.7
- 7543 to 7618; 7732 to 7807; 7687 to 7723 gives 0.02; 16.1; 15.5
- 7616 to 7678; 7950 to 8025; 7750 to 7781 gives -0.02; 15.7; 14.6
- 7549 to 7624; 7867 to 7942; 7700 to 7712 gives 0.01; 16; 15.1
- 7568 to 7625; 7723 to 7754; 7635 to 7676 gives 0.01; 16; 15.6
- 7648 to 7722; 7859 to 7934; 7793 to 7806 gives -0.01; 15.6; 15.1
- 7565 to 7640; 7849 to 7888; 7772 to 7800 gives 0.00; 16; 15.2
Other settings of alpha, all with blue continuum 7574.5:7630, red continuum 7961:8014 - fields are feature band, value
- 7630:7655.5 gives 0.24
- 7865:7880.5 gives -0.18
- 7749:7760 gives -0.16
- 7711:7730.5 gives 0.02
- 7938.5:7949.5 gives -0.12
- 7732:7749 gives -0.21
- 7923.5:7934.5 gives -0.10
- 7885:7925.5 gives -0.46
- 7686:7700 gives 0.11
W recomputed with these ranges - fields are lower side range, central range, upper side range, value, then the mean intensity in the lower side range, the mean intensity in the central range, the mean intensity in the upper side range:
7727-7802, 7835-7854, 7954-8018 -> 0.003 mag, 15.5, 15.2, 14.6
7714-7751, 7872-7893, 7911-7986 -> -0.005 mag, 15.6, 15.2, 14.9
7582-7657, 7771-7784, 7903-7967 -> -0.010 mag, 15.8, 15.5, 14.9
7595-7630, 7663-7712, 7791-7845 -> 0.001 mag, 15.8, 15.6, 15.3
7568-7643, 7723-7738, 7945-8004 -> -0.006 mag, 15.9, 15.6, 14.7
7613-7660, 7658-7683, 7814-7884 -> -0.006 mag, 15.7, 15.7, 15.2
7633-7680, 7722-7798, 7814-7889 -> -0.009 mag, 15.7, 15.6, 15.2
